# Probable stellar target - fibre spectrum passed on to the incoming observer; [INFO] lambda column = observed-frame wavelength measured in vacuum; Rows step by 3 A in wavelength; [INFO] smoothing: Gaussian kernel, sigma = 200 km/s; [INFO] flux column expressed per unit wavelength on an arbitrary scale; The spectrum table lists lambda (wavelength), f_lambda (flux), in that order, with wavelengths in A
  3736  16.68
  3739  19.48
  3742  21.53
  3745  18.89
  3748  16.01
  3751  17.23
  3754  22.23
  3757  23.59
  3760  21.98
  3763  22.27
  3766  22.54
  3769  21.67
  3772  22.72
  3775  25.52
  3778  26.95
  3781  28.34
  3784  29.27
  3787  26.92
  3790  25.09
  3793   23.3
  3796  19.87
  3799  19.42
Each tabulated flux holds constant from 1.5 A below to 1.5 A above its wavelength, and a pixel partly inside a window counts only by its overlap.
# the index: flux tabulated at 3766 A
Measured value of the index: 22.54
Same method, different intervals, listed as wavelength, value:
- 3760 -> 21.98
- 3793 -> 23.3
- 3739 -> 19.48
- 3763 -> 22.27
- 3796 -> 19.87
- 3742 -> 21.53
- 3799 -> 19.42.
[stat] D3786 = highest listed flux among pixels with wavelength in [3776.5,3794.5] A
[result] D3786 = 29.27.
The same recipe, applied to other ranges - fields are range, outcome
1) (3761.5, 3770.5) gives 22.54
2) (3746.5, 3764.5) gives 23.59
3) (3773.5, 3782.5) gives 28.34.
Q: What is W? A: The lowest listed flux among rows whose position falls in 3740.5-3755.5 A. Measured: 16.01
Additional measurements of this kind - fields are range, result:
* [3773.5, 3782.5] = 25.52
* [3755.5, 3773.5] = 21.67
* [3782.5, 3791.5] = 25.09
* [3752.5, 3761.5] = 21.98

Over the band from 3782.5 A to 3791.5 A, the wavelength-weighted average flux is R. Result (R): 27.1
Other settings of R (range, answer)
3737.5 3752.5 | 18.6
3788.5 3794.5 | 24.2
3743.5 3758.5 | 19.6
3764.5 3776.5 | 23.1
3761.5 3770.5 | 22.2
